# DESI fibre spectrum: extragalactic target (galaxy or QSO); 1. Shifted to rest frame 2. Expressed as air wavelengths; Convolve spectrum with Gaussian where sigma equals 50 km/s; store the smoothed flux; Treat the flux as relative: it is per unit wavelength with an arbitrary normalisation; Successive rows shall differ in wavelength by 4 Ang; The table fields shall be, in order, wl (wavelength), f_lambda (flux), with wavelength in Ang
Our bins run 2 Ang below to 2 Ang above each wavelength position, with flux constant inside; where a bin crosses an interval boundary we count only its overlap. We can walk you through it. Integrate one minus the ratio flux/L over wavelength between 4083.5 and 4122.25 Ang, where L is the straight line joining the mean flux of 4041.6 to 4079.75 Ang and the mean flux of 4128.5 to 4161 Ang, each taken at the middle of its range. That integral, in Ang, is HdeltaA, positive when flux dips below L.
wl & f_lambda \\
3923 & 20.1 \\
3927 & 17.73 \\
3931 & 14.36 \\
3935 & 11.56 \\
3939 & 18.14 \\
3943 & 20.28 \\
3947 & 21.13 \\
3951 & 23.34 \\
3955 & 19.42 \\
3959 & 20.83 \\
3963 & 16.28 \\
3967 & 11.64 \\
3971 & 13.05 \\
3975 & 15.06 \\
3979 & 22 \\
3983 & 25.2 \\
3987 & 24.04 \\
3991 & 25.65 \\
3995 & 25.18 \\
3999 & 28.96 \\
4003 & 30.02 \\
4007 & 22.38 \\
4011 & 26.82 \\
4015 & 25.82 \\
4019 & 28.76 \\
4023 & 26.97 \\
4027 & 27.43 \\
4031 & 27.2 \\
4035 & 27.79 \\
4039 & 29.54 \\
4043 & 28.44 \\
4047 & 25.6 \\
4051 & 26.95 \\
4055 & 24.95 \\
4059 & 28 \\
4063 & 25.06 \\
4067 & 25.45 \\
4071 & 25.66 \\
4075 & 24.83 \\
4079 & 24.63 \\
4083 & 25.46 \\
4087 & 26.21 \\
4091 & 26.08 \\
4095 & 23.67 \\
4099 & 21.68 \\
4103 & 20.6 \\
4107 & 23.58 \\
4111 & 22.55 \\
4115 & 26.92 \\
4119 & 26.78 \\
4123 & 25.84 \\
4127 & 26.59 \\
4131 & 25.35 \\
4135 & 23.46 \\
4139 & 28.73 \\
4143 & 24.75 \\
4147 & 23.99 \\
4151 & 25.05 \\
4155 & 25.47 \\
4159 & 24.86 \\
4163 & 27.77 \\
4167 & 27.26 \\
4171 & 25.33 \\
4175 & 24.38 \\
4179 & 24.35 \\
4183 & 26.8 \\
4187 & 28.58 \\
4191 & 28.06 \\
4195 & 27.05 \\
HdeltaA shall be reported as 1.91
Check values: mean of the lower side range 26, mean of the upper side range 25.2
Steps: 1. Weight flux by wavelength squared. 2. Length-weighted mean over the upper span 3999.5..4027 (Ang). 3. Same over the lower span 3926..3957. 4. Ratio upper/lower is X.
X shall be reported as 1.53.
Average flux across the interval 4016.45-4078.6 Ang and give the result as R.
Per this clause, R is 26.8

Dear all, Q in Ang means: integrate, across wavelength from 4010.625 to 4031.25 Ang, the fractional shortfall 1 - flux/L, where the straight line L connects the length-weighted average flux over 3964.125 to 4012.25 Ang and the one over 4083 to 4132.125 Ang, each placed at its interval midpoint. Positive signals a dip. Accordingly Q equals -3.8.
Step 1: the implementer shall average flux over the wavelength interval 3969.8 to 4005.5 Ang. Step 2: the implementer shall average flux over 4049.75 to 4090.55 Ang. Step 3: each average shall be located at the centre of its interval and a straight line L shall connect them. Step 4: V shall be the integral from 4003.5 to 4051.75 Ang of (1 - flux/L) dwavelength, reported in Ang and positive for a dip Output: -5.0 Ang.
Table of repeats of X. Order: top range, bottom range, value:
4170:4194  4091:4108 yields 1.20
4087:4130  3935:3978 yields 1.49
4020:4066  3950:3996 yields 1.40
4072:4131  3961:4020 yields 1.15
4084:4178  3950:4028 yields 1.17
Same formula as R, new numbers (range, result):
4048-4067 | 26.1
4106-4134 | 25.4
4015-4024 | 27.5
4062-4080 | 25.2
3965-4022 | 23.3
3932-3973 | 17.5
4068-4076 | 25.3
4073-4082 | 24.8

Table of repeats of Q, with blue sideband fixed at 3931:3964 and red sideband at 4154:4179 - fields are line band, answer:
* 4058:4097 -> -4.4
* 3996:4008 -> -4.1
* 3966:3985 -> 1.9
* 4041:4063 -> -4.6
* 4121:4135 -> -0.6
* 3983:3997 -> -3.5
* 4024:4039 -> -4.4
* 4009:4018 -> -2.5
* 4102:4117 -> 0.2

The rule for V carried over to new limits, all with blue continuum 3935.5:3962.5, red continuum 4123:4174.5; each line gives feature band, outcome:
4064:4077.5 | -1.1 Ang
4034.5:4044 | -2.7 Ang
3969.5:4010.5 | -4.6 Ang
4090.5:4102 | 0.4 Ang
